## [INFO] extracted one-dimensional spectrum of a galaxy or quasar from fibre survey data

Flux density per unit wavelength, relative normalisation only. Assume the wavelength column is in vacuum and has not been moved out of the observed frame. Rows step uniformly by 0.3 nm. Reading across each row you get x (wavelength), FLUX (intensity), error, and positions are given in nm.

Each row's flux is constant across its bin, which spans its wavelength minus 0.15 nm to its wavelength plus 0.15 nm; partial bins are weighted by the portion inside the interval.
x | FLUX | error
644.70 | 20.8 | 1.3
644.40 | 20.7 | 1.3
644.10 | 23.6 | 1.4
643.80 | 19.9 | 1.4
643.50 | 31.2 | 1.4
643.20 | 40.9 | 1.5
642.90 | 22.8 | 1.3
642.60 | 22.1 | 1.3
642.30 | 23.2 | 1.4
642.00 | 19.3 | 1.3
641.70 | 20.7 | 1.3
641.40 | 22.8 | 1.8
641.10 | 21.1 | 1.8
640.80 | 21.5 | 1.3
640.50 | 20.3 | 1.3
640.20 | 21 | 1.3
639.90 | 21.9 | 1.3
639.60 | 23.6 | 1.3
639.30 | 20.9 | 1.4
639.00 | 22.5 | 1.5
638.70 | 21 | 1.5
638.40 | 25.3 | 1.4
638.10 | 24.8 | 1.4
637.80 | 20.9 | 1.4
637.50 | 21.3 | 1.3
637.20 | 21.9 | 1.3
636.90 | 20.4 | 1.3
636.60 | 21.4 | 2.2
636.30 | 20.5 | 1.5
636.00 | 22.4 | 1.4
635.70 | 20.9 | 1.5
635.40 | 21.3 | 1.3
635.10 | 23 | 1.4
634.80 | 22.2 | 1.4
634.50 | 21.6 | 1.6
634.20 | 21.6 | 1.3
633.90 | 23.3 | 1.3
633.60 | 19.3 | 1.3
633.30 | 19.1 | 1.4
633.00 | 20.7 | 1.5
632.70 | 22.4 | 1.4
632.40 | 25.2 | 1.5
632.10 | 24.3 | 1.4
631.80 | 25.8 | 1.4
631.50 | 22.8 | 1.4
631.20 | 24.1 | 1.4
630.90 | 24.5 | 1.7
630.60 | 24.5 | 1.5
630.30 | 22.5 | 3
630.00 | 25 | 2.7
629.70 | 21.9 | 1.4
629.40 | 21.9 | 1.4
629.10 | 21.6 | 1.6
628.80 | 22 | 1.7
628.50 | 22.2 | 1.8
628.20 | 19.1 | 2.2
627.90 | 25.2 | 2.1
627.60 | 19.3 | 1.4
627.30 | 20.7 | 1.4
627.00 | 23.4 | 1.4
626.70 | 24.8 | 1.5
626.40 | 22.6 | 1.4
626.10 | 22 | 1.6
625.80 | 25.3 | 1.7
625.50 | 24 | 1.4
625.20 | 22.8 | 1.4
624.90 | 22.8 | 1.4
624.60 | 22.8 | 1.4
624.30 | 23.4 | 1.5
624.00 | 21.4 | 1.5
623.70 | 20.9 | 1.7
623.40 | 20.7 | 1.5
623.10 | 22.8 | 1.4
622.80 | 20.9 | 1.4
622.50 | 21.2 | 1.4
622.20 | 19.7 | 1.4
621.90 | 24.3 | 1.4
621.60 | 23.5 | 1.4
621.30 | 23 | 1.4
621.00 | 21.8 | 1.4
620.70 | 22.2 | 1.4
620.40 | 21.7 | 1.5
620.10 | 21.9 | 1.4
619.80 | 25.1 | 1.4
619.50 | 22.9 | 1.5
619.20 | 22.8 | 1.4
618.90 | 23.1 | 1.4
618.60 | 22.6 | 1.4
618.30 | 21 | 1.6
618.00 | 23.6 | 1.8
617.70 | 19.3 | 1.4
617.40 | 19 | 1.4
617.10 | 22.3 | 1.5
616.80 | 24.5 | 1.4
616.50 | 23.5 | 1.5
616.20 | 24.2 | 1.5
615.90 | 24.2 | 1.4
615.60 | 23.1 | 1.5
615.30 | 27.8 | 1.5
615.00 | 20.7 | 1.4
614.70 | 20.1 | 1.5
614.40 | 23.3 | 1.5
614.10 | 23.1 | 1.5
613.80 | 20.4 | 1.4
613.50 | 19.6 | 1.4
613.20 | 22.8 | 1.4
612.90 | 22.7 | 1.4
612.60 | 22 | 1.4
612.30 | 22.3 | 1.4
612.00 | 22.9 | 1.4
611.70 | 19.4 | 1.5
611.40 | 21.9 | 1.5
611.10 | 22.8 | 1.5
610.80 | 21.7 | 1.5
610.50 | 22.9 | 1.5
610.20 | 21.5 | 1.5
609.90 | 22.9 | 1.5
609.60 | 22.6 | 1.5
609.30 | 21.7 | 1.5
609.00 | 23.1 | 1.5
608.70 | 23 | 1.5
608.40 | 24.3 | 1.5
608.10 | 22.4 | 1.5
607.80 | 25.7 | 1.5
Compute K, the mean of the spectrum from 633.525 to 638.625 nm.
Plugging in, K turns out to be 21.9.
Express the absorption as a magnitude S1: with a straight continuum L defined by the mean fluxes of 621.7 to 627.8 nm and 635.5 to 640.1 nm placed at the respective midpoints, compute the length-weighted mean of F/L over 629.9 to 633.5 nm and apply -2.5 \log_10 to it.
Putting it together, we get -0.06 mag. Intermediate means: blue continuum 22.3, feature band 23.3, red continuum 22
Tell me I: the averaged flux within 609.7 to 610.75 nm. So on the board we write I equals 22.4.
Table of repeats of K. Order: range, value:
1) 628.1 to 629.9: 21.6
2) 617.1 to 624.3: 22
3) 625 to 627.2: 23.5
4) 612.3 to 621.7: 22.5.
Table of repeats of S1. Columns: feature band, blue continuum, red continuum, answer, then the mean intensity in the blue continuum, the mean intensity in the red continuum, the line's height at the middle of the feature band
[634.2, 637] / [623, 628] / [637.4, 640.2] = 0.045 mag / 22.6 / 22.4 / 22.5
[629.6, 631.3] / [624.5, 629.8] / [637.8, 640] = -0.058 mag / 22.5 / 22.7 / 22.5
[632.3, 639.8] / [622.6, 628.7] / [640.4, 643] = -0.003 mag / 22.3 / 21.5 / 21.8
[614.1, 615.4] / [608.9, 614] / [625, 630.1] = -0.035 mag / 22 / 22.6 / 22.1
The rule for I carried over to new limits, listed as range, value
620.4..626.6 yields 22.4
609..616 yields 22.3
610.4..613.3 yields 22.1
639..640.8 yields 21.6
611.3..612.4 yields 21.6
